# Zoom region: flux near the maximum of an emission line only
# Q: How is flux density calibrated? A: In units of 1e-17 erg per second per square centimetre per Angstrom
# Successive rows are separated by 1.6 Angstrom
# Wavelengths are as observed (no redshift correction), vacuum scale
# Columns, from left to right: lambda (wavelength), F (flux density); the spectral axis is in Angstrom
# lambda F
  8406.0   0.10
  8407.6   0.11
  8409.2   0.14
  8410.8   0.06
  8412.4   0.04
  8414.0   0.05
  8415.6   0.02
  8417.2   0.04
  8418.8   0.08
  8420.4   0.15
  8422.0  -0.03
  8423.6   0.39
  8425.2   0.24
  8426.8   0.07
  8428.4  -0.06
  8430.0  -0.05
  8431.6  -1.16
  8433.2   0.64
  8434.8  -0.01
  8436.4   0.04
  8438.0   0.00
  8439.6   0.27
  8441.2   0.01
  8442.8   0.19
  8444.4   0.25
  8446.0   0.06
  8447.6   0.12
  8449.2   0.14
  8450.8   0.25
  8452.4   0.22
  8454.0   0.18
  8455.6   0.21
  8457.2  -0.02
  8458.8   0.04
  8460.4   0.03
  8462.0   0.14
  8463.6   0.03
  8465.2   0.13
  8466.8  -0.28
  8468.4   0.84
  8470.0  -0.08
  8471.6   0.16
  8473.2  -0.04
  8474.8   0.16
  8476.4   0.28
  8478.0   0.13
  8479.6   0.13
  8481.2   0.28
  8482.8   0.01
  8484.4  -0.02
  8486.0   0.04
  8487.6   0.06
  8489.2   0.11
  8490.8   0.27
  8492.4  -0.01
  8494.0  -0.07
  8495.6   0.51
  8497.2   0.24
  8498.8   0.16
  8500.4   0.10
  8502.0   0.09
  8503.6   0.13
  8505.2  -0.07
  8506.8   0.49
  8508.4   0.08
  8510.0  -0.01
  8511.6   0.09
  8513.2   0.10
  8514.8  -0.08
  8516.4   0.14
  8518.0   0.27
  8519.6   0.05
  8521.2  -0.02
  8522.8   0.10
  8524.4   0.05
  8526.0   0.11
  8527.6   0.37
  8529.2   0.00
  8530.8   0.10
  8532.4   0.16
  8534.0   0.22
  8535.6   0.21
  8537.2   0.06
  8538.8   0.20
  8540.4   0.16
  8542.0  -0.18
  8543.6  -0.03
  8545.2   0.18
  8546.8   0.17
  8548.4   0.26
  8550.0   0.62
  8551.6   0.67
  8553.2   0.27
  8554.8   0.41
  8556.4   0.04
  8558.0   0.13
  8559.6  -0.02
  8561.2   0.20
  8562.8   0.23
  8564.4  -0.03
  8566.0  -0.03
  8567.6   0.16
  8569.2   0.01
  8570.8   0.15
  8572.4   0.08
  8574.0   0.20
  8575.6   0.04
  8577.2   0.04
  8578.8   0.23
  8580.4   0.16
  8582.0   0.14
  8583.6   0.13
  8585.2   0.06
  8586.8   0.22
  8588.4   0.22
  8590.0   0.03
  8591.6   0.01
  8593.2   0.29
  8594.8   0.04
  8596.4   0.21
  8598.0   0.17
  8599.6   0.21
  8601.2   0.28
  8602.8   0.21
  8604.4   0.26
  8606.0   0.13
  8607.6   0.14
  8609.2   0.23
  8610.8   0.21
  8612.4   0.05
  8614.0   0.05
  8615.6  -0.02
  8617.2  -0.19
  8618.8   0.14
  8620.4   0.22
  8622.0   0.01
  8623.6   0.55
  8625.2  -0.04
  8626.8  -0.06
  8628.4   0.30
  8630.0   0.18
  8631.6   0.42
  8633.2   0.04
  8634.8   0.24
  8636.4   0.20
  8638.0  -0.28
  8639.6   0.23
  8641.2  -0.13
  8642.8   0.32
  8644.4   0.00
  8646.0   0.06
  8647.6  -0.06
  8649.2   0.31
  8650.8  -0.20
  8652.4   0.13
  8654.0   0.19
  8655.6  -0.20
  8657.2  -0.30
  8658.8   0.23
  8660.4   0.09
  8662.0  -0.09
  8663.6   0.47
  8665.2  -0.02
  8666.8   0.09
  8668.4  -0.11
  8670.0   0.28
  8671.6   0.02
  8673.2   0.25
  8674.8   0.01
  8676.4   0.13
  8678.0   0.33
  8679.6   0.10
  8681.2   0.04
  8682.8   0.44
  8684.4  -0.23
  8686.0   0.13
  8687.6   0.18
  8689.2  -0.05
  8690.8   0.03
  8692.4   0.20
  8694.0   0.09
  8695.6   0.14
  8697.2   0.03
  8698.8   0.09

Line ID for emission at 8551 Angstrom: H-gamma 4340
